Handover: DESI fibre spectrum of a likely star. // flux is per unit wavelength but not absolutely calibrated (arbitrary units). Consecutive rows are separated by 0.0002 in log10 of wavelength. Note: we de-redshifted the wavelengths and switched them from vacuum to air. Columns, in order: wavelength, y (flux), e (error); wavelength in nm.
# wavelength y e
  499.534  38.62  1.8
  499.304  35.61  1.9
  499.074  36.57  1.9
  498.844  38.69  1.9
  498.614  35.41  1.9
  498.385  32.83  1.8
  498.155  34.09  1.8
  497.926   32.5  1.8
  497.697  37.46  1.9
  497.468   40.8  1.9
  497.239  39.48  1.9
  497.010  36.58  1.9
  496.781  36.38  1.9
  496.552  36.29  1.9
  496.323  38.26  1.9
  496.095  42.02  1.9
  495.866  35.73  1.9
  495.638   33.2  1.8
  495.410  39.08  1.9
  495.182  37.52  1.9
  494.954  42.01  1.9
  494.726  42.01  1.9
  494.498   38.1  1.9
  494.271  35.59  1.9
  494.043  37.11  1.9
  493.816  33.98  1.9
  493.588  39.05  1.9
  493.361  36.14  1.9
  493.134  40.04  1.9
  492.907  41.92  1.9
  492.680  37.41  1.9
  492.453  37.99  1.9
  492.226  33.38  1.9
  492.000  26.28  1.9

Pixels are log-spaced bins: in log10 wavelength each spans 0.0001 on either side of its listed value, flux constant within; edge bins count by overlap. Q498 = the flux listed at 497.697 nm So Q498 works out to 37.46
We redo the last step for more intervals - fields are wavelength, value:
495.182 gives 37.52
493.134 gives 40.04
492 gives 26.28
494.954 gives 42.01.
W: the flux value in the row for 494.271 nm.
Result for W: 35.59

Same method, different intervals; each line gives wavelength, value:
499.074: 36.57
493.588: 39.05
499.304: 35.61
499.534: 38.62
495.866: 35.73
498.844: 38.69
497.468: 40.8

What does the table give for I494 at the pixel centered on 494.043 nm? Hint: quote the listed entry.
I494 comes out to 37.11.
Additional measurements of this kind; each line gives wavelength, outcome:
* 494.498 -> 38.1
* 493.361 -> 36.14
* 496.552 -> 36.29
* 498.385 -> 32.83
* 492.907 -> 41.92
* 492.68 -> 37.41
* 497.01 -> 36.58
